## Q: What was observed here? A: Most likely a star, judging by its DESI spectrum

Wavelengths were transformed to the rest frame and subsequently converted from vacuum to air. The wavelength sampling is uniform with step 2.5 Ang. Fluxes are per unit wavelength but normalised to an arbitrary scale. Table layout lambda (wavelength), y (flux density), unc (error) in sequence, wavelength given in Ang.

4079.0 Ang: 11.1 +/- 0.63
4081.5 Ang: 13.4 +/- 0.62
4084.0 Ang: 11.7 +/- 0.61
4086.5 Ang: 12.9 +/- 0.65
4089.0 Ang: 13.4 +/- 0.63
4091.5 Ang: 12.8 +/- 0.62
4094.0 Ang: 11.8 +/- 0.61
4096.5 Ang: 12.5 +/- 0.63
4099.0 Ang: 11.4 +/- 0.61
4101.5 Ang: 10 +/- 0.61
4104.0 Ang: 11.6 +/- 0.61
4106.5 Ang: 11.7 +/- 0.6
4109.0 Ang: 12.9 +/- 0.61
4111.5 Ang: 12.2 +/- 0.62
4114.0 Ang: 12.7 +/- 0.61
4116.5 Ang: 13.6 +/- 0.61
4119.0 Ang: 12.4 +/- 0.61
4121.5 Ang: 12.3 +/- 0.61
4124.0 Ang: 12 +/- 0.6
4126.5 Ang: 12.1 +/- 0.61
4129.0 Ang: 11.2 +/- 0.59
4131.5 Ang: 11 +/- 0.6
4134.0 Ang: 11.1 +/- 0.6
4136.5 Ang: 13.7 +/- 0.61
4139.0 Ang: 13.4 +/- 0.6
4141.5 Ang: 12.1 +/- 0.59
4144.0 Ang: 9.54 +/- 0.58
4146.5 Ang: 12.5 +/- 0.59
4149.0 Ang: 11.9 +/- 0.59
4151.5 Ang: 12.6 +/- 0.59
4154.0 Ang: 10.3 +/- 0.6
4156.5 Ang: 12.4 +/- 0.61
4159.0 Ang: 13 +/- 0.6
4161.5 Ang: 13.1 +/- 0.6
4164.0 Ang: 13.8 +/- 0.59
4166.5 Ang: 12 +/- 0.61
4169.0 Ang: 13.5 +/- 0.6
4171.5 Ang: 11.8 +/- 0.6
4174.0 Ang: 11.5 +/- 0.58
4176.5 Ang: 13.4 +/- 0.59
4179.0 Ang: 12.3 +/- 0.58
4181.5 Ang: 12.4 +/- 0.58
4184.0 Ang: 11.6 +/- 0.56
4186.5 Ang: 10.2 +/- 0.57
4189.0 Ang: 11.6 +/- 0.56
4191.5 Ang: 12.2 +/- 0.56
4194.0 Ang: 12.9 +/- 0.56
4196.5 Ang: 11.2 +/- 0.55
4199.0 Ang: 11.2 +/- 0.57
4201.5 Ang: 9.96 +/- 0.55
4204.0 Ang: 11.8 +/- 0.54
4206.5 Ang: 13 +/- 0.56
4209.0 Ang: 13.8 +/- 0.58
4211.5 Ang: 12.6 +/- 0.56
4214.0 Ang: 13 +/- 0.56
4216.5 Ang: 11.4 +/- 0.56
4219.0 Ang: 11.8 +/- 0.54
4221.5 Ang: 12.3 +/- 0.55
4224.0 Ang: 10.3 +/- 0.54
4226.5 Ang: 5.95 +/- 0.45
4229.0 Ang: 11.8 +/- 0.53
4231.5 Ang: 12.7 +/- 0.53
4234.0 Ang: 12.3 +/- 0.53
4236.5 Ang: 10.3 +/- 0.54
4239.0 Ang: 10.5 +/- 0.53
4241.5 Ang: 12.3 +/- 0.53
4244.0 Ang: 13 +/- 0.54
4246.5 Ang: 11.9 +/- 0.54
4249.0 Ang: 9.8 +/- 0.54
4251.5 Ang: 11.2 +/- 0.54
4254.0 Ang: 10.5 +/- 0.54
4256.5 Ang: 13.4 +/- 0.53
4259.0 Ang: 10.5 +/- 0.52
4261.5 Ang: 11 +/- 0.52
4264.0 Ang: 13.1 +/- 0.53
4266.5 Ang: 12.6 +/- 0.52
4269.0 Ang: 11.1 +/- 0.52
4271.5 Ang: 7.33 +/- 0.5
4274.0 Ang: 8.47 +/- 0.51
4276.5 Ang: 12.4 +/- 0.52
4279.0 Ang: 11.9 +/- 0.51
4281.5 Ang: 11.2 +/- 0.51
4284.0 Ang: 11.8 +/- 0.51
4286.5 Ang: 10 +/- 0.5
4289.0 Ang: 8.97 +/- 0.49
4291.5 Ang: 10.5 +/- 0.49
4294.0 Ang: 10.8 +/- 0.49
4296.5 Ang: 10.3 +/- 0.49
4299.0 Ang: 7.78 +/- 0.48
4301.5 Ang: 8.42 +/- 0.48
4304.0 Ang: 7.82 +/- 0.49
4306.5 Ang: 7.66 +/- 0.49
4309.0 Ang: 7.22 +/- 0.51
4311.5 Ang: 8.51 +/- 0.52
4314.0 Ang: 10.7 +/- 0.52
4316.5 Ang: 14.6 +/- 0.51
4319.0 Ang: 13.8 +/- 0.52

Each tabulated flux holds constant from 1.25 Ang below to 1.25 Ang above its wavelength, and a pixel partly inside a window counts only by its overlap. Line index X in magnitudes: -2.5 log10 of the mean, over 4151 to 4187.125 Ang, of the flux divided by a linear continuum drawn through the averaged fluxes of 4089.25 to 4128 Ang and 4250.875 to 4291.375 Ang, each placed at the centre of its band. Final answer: -0.052 mag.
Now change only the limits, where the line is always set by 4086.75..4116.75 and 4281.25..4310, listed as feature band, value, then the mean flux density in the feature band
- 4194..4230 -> -0.09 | 11.5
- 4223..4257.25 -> -0.10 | 11.1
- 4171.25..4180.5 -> -0.11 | 12.3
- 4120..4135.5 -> 0.01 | 11.7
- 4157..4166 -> -0.16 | 13.1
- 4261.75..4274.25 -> -0.10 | 10.7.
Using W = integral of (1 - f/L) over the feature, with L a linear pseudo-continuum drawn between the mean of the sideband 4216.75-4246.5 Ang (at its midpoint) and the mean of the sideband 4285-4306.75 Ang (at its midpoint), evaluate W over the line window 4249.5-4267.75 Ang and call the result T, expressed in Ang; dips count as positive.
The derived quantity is -2.3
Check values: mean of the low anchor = 11.2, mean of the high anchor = 9.24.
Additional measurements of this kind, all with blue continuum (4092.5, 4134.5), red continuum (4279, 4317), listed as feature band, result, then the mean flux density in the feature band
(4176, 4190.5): -1.0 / 11.8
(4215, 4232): -0.4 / 10.8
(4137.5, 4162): -1.2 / 12.1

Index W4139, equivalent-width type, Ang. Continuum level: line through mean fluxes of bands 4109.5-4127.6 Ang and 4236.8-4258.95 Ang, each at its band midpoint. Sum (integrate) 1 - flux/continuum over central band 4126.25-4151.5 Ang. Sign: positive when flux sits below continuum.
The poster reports 0.92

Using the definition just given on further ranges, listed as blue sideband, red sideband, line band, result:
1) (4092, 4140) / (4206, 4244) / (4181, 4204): 0.59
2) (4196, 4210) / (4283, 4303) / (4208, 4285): -3.79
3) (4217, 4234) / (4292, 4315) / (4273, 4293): -2.75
